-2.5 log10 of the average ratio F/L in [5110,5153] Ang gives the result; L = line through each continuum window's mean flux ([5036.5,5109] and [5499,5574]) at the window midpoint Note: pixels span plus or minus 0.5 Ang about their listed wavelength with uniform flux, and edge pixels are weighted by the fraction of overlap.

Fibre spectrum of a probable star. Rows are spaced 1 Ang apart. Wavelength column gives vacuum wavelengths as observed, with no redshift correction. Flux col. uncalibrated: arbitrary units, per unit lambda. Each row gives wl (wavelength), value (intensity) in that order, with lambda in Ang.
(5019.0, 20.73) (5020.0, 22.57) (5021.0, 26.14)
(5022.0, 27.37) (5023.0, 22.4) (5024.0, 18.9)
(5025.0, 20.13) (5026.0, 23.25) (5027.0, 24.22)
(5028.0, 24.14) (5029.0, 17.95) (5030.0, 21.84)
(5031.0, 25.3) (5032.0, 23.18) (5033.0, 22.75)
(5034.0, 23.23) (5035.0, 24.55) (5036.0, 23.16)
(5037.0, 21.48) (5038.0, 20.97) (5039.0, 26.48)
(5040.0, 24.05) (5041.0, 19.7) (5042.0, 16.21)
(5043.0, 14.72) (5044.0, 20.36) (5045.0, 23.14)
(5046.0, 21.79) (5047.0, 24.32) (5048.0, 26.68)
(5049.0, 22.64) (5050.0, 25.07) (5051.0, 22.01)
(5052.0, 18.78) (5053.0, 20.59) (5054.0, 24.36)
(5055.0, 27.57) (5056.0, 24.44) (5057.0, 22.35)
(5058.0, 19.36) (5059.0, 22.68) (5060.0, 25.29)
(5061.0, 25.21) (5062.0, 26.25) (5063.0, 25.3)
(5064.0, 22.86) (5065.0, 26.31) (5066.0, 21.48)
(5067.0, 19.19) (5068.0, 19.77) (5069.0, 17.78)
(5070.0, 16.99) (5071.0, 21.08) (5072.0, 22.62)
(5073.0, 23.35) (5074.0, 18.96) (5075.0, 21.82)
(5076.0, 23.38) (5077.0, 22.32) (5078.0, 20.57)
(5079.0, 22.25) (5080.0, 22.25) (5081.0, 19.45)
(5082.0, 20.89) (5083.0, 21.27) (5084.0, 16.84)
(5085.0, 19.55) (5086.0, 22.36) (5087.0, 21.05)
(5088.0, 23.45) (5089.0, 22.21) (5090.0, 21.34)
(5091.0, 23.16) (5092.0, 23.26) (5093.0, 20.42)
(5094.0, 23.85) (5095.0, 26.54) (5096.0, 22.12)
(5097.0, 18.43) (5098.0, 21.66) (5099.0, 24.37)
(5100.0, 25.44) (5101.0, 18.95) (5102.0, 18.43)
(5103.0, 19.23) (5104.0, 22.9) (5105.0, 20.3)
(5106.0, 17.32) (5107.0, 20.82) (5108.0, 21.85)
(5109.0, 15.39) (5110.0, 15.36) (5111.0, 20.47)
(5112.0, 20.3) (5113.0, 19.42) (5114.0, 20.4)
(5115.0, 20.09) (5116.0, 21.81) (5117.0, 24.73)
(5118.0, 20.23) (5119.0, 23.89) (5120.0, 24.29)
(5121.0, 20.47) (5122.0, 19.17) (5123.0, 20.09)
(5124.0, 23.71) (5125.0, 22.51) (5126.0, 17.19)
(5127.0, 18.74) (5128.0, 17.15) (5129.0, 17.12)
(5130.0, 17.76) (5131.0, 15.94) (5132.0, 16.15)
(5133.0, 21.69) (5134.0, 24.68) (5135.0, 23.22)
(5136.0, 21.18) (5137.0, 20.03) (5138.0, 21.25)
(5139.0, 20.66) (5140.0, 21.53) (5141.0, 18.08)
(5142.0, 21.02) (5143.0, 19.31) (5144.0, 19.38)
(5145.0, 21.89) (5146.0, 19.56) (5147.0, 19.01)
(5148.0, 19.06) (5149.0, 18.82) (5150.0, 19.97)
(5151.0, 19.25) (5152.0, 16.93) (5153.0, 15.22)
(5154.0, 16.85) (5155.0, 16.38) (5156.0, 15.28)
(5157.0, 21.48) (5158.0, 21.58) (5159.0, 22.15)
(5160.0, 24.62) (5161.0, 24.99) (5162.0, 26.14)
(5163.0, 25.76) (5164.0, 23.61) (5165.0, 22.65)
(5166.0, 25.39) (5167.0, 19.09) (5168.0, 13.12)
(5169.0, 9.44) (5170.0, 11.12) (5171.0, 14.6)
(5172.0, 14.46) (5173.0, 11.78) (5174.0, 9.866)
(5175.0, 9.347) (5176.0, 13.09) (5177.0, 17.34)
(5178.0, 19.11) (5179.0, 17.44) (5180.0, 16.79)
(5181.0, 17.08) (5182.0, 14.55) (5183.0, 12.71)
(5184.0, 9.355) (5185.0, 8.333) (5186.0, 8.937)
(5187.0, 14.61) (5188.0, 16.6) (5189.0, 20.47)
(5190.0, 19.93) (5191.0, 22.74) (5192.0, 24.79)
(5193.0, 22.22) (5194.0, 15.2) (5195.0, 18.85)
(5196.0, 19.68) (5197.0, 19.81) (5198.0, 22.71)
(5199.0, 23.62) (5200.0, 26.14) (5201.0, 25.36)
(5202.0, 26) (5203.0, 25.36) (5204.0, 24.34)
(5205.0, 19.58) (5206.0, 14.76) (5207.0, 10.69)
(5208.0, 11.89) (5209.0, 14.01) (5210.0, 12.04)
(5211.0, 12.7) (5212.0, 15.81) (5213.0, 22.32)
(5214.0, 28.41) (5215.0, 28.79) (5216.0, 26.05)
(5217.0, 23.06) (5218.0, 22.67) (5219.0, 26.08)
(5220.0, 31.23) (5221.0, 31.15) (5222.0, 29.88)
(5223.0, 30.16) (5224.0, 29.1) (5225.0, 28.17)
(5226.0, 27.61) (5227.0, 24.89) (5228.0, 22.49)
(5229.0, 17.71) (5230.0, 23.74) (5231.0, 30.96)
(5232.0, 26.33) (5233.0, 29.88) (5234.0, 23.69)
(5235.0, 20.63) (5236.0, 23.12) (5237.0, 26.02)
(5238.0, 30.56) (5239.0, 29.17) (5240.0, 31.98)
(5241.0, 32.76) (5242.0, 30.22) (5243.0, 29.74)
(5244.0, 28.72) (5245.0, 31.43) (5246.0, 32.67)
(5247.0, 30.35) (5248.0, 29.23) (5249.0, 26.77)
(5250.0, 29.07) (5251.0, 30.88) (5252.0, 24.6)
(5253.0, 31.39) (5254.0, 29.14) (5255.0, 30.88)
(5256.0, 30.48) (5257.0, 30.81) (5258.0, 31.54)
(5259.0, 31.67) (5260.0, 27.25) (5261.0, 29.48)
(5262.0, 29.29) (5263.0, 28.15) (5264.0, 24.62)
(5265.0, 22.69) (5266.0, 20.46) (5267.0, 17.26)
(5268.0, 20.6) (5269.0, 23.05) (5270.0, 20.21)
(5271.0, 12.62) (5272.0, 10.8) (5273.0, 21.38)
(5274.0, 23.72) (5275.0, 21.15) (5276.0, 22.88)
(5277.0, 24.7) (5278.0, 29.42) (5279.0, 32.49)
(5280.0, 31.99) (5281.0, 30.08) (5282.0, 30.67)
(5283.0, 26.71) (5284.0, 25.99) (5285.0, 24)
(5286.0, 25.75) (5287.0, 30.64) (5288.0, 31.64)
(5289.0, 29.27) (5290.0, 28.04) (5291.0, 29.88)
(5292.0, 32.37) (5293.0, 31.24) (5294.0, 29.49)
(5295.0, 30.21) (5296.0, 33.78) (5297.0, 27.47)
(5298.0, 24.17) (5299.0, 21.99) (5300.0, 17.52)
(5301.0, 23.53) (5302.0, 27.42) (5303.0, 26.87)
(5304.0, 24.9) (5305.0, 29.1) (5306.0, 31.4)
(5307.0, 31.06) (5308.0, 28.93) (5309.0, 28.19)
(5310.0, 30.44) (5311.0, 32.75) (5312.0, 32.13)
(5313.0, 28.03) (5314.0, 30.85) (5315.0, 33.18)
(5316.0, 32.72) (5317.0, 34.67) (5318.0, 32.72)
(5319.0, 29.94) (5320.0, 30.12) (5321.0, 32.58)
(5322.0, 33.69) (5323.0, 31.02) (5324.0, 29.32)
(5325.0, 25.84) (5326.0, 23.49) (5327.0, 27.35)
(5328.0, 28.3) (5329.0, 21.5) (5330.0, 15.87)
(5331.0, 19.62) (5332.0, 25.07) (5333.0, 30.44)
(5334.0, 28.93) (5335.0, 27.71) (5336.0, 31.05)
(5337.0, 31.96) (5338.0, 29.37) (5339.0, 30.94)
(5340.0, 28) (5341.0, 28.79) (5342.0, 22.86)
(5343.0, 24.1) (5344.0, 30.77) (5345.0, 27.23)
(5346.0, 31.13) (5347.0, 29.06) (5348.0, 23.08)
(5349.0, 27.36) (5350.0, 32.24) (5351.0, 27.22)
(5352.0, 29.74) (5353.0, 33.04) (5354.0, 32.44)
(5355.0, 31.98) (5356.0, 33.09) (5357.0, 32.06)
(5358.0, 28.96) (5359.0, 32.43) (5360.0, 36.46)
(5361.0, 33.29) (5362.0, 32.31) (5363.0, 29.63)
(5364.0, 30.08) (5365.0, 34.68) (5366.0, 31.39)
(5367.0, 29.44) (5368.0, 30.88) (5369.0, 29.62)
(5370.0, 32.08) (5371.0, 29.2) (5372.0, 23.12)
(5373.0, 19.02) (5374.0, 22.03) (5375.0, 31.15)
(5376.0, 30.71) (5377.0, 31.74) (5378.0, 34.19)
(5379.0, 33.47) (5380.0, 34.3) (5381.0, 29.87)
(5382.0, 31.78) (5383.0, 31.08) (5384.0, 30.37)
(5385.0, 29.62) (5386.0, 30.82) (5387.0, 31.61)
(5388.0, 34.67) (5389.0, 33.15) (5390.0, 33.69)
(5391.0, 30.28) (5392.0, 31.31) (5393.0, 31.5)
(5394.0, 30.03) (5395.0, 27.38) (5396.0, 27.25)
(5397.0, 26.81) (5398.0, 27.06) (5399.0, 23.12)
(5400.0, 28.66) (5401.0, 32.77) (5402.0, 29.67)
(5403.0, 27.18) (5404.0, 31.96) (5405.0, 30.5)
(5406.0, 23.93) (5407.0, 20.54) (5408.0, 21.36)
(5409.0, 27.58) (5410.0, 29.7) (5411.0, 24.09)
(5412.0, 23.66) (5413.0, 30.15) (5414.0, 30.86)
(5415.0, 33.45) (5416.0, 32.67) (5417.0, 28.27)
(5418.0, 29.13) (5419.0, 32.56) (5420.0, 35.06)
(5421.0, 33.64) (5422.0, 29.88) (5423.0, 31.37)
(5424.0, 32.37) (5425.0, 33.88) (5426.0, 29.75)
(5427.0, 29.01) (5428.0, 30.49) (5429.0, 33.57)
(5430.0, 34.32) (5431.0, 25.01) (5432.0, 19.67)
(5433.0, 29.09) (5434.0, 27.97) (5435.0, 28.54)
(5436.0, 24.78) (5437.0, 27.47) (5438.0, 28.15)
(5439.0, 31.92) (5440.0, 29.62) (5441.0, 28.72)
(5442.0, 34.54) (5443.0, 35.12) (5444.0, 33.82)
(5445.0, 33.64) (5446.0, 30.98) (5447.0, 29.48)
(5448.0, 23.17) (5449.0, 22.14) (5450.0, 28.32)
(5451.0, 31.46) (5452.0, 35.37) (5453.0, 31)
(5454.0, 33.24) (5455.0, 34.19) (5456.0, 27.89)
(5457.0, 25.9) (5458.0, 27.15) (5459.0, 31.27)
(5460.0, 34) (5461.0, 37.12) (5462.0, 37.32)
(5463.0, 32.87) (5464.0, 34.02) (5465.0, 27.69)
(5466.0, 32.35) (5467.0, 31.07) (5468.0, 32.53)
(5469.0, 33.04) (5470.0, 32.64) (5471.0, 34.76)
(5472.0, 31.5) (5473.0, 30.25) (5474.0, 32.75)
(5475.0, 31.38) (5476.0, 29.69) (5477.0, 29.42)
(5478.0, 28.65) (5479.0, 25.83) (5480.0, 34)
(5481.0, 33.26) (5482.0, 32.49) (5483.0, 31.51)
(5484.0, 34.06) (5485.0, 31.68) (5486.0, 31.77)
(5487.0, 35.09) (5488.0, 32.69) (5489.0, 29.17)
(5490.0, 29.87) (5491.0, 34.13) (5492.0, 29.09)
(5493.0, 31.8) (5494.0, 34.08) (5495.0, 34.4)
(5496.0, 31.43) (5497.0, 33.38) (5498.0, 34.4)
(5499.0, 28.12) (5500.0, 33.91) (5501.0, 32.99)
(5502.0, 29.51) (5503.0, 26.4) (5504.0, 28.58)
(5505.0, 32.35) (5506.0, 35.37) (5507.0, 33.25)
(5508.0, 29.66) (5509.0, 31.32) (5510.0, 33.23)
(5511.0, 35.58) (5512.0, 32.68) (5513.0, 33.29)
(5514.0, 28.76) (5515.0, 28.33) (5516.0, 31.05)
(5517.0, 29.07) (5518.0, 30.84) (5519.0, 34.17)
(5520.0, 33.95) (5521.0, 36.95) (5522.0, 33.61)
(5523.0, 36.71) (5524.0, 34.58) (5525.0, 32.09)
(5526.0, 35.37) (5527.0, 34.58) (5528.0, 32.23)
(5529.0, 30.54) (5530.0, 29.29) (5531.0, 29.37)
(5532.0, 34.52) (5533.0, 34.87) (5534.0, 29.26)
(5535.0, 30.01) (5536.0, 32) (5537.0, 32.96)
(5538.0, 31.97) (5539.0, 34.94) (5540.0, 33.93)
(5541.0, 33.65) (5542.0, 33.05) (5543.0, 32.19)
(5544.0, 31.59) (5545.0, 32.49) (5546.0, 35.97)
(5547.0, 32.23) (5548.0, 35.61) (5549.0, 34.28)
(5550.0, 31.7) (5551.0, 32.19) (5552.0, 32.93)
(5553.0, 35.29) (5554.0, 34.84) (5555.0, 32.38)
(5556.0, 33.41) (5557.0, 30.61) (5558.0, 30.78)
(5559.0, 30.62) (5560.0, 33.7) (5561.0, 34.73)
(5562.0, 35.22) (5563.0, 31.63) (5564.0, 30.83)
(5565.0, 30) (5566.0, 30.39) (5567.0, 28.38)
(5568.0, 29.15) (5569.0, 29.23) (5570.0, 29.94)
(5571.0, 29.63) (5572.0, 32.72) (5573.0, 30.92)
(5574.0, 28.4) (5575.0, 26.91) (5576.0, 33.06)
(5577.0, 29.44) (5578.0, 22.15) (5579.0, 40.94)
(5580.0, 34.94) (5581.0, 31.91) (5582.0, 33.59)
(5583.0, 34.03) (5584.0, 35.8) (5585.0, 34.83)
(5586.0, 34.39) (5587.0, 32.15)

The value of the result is 0.15 mag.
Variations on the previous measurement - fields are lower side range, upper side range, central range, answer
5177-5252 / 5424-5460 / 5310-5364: -0.11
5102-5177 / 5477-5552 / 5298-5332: -0.11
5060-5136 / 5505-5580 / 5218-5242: -0.12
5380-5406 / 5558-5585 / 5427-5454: 0.03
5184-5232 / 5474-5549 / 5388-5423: -0.03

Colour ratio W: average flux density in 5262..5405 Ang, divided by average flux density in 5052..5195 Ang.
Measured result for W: 1.43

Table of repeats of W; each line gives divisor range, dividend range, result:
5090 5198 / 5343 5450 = 1.55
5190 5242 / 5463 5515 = 1.34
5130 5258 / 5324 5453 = 1.35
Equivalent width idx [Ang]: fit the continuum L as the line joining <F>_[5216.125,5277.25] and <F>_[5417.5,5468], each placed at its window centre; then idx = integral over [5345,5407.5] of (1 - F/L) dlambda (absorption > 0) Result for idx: -1.63 Ang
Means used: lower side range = 26.4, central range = 30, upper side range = 30.6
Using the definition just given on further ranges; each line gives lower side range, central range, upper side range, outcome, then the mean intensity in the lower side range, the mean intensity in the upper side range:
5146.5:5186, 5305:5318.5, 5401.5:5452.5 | -4.1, 17.2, 29.4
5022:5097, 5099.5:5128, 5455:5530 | 3.6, 22.1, 32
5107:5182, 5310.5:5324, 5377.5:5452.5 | -3.0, 19.1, 29.8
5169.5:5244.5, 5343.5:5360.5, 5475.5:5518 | -2.6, 21.2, 31.5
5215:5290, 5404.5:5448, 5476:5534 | 1.4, 26.9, 32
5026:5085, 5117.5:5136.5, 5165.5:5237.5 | 0.8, 22.1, 20.1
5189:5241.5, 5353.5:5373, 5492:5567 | -2.2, 23.6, 32.4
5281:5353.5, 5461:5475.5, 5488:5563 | -0.6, 28.5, 32.5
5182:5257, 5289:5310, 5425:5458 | -1.7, 23.8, 29.7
